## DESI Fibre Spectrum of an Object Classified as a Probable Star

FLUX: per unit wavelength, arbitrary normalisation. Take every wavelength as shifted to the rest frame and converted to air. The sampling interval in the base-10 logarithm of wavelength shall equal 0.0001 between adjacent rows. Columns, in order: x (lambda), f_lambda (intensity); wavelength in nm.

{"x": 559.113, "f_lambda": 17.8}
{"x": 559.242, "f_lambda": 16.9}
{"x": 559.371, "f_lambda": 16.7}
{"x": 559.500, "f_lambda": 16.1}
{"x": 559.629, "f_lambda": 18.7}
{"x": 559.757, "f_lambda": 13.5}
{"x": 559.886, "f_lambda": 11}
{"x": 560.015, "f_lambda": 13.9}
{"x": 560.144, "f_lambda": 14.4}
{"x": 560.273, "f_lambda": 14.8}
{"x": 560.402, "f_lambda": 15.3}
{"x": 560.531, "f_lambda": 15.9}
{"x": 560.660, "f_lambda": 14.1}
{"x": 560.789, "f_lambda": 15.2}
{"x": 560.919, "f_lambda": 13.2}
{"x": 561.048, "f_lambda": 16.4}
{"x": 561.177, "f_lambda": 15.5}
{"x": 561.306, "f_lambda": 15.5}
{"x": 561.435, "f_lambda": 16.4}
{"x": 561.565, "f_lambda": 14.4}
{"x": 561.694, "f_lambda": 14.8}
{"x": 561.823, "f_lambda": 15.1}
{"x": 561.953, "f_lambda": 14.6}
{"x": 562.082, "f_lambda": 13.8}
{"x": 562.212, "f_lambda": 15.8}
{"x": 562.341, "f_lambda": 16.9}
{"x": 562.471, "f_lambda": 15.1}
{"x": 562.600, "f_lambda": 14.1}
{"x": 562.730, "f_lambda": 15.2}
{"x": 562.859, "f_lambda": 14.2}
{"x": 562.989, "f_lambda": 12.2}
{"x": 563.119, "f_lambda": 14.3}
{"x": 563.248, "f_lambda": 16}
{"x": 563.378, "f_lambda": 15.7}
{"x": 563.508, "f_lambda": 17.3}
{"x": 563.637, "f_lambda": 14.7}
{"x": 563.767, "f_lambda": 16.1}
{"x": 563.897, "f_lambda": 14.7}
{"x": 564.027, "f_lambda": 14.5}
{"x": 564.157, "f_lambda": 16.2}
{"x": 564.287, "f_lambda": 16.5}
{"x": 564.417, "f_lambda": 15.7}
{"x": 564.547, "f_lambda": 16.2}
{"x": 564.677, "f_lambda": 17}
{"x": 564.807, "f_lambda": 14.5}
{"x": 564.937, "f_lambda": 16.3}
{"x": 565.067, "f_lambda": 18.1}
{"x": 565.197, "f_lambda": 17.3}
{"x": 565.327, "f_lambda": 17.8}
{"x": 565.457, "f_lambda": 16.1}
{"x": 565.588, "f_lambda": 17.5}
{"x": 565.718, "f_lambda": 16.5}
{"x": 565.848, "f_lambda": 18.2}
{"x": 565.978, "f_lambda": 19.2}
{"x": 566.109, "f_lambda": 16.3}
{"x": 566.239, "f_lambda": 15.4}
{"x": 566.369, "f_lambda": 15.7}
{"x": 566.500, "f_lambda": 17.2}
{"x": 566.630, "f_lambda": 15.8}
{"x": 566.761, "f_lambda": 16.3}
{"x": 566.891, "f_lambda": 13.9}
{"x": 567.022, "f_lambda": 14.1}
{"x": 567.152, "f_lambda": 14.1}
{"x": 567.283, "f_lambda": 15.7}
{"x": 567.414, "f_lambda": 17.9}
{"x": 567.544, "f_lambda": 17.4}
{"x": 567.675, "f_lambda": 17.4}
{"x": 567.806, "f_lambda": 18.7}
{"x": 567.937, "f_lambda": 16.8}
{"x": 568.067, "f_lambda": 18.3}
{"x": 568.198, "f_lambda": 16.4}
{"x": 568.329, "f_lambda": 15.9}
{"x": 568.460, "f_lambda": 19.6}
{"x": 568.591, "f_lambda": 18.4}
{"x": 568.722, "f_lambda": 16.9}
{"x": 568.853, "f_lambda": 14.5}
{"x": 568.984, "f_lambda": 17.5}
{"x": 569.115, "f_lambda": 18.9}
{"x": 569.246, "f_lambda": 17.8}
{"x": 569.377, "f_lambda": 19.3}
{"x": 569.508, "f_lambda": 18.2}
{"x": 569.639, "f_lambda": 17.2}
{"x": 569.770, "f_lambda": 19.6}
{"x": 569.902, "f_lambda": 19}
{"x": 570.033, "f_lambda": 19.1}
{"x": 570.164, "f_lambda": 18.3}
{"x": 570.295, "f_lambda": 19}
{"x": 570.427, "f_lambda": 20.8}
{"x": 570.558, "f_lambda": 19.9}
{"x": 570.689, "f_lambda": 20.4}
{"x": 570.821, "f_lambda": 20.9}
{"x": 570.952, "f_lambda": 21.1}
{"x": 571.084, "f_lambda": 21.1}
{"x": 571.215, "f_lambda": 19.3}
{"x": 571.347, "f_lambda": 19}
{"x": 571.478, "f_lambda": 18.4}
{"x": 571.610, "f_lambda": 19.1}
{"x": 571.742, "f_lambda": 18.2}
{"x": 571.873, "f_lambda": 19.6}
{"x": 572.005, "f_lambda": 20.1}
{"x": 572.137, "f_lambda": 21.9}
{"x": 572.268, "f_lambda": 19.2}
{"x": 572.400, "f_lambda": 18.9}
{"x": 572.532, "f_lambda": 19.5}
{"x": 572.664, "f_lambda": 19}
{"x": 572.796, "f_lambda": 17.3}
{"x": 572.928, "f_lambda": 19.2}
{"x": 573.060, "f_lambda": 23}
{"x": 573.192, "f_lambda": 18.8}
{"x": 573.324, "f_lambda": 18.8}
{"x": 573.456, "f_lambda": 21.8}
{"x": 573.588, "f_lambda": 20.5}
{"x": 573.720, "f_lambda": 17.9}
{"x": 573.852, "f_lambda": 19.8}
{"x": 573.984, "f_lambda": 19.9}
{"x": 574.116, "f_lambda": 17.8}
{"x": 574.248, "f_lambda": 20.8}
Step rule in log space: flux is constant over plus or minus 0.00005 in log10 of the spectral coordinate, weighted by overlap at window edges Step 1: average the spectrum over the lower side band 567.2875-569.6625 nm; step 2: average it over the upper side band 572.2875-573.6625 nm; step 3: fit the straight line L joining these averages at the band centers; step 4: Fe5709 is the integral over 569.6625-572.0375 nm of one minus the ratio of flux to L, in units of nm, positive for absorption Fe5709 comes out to -0.114 nm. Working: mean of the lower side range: 17.6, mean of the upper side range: 19.6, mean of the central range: 19.6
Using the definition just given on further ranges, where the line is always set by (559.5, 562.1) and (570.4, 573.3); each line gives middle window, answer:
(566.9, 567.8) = 0.083 nm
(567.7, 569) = 0.064 nm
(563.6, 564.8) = 0.050 nm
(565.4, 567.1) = 0.094 nm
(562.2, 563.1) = 0.056 nm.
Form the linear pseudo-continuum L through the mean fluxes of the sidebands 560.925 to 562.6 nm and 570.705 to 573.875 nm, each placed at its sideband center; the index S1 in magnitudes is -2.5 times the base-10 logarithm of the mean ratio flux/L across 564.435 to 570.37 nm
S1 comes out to 0.03 mag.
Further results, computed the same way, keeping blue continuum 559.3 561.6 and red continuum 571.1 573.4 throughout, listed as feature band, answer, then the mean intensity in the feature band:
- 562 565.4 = 0.04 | 15.6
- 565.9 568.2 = 0.06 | 16.5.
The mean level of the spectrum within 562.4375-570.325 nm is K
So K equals 16.6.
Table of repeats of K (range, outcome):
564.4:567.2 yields 16.4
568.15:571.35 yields 18.7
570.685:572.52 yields 19.8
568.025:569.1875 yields 17.4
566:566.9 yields 16.1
